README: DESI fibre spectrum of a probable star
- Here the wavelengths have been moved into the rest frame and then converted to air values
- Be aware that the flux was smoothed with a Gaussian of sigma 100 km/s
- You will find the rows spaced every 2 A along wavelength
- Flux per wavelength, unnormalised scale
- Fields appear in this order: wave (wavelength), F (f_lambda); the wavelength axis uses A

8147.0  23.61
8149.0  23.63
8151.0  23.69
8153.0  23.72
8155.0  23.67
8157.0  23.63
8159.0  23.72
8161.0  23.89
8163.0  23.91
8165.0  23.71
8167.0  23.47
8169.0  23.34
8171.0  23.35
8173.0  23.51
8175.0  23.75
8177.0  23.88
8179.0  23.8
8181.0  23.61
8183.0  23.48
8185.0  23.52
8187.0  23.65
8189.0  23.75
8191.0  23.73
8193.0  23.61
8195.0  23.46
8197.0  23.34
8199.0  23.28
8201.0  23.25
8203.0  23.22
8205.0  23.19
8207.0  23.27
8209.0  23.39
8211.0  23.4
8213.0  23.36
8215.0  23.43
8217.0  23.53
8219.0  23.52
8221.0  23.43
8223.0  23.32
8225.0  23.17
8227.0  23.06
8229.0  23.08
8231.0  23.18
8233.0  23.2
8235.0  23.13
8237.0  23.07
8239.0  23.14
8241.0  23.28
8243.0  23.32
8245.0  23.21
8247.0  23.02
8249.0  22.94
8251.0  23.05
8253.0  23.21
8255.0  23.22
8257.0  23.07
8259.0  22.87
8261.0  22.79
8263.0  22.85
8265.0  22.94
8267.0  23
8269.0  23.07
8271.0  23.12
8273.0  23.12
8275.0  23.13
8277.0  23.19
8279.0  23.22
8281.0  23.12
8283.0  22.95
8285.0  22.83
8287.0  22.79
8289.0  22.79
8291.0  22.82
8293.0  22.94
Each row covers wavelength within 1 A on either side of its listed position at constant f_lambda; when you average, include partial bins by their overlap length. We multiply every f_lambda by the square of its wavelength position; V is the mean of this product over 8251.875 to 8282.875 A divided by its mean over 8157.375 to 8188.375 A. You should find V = 1.0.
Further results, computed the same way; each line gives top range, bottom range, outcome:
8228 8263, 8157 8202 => 0.99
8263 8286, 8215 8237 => 1.00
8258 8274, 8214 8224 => 0.99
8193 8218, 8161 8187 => 1.00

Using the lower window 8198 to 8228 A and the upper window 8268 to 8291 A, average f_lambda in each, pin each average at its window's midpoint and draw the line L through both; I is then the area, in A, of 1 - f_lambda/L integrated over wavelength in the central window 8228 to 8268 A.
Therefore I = 0.1 A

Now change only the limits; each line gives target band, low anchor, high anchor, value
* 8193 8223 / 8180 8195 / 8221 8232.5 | 0.0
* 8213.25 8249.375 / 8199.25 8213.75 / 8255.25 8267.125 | -0.2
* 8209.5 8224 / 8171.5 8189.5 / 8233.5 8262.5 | 0.0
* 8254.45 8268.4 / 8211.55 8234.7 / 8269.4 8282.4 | 0.1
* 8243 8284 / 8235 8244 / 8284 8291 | -0.1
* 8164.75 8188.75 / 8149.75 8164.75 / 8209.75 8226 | 0.0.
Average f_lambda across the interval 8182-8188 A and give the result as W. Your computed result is 23.6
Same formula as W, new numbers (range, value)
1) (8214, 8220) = 23.5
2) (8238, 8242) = 23.2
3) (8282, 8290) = 22.8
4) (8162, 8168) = 23.7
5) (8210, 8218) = 23.4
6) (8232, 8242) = 23.2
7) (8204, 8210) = 23.3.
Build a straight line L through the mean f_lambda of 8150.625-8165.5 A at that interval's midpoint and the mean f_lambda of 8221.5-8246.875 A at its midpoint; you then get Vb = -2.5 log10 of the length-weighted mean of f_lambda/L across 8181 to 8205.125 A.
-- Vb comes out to 0.00 mag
